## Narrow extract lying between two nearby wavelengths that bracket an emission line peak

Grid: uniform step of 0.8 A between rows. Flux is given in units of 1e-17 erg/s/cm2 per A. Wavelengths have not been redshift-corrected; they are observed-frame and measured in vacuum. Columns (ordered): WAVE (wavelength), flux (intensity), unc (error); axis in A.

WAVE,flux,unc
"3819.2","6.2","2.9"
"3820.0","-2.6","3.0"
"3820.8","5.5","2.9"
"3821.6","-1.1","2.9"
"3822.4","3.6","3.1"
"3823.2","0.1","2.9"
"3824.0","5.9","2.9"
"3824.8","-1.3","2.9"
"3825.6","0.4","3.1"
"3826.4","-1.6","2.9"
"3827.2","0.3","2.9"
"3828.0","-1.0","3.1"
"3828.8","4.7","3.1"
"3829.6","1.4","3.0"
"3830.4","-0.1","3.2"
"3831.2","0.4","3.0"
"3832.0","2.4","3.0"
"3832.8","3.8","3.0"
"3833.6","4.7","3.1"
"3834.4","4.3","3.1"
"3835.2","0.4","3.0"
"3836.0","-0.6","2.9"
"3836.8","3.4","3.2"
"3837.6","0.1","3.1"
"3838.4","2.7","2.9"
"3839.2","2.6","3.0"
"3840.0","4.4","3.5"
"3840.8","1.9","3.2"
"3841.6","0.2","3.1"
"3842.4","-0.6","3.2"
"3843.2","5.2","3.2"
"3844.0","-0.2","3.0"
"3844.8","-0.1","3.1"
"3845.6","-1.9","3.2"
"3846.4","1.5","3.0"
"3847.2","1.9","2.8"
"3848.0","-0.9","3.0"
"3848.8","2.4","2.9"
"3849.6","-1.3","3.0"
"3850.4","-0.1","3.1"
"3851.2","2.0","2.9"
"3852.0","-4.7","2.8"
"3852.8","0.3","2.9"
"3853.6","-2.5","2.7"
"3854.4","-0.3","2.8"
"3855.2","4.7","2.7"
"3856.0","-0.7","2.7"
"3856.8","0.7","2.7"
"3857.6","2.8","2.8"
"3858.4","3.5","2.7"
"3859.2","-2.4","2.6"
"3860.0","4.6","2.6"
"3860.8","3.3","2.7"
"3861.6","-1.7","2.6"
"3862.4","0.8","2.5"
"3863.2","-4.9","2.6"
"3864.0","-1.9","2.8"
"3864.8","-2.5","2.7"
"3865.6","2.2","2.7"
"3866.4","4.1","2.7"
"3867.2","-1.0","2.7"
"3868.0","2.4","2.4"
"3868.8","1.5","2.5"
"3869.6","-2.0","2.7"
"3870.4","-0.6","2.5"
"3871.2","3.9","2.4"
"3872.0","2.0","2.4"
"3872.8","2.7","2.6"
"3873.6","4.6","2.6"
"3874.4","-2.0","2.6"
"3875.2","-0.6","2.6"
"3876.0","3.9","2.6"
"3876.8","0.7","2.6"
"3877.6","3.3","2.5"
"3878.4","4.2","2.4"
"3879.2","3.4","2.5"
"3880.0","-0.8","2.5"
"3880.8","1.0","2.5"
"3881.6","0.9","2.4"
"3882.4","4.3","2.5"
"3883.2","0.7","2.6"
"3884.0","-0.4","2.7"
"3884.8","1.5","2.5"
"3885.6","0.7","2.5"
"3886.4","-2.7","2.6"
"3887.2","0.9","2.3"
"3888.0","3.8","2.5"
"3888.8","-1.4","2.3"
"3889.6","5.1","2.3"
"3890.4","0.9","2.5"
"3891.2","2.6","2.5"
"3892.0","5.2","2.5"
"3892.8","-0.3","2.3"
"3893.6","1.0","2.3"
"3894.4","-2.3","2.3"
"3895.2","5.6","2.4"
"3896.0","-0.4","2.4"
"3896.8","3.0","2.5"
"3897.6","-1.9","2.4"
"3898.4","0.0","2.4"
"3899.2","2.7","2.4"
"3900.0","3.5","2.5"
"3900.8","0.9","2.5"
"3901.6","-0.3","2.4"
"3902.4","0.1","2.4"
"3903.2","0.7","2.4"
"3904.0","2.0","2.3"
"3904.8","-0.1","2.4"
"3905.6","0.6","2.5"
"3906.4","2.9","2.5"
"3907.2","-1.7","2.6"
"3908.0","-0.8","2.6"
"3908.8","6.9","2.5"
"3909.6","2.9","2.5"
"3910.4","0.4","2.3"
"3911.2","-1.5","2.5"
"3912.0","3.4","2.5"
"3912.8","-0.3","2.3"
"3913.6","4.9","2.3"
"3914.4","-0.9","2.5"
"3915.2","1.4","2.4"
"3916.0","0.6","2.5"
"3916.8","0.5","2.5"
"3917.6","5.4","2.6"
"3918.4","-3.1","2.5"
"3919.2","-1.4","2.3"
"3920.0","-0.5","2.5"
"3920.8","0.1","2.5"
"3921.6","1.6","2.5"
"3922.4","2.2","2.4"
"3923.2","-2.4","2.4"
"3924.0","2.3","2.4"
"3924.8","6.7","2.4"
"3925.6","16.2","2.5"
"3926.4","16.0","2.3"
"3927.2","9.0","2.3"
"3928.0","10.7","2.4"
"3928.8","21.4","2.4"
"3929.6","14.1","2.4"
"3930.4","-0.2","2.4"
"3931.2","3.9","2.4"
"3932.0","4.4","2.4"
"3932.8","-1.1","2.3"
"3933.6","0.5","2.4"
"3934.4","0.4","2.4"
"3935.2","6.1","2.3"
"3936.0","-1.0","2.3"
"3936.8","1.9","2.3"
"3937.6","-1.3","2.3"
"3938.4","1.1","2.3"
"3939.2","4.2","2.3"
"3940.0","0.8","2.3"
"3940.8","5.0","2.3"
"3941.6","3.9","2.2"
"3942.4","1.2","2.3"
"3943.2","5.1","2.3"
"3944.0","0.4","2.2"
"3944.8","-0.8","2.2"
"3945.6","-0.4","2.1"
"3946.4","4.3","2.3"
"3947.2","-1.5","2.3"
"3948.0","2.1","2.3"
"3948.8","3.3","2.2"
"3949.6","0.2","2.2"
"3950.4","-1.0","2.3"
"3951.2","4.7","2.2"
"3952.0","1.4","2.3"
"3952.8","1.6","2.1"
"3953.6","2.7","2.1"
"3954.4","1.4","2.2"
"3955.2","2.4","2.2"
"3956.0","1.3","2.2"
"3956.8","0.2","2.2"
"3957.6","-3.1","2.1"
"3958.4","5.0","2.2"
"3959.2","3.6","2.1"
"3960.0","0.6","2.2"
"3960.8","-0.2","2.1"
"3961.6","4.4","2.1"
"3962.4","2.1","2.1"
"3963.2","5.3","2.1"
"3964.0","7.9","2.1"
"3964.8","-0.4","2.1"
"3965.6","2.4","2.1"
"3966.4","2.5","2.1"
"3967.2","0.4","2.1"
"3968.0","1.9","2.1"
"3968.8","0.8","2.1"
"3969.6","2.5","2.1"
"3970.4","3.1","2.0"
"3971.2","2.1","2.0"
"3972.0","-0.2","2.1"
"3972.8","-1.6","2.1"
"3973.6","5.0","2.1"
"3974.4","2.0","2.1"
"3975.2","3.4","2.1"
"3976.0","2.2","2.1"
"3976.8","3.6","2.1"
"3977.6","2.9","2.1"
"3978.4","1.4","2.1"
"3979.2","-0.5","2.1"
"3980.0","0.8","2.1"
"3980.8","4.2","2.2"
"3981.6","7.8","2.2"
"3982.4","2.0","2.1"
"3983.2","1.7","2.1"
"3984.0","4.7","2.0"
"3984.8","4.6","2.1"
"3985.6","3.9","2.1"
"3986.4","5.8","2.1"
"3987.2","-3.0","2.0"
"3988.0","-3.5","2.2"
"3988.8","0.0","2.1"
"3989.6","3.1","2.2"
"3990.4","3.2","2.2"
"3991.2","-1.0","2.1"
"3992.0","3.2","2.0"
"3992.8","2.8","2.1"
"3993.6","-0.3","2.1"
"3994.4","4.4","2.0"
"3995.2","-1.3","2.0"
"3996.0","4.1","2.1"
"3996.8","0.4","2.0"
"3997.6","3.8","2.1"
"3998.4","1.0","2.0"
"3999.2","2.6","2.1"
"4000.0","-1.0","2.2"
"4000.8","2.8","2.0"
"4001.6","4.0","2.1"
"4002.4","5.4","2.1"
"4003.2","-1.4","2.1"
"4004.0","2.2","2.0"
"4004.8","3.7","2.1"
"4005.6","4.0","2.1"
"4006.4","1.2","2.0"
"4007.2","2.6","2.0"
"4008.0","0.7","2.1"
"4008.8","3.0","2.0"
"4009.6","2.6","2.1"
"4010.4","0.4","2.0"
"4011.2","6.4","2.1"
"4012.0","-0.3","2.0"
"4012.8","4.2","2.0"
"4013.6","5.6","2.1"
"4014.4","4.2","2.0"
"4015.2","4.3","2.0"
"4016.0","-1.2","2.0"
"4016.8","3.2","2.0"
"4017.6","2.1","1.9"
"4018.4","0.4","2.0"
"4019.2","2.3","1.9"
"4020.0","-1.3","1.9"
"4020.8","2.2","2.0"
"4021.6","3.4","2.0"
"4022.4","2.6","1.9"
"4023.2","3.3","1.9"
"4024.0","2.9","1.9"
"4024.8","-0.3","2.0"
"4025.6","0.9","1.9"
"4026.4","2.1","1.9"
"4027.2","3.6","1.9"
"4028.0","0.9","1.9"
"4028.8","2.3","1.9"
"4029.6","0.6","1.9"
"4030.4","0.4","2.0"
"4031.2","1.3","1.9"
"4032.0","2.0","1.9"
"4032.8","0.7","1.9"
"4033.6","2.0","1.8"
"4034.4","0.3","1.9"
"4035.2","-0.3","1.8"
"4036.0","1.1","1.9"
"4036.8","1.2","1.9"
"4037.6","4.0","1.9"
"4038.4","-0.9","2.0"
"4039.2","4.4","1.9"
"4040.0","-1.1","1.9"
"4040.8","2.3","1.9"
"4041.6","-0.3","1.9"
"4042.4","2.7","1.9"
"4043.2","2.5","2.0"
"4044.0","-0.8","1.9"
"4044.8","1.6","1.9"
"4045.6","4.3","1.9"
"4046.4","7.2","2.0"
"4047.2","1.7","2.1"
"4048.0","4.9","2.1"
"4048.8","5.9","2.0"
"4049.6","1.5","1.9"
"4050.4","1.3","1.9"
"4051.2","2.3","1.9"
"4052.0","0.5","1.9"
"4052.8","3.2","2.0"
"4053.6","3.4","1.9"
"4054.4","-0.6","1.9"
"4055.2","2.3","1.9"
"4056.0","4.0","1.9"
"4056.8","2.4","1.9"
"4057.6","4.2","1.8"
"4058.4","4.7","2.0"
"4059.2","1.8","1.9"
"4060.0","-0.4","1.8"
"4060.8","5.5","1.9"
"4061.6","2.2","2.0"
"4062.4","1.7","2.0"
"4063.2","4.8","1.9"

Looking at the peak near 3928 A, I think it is [O II] 3727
